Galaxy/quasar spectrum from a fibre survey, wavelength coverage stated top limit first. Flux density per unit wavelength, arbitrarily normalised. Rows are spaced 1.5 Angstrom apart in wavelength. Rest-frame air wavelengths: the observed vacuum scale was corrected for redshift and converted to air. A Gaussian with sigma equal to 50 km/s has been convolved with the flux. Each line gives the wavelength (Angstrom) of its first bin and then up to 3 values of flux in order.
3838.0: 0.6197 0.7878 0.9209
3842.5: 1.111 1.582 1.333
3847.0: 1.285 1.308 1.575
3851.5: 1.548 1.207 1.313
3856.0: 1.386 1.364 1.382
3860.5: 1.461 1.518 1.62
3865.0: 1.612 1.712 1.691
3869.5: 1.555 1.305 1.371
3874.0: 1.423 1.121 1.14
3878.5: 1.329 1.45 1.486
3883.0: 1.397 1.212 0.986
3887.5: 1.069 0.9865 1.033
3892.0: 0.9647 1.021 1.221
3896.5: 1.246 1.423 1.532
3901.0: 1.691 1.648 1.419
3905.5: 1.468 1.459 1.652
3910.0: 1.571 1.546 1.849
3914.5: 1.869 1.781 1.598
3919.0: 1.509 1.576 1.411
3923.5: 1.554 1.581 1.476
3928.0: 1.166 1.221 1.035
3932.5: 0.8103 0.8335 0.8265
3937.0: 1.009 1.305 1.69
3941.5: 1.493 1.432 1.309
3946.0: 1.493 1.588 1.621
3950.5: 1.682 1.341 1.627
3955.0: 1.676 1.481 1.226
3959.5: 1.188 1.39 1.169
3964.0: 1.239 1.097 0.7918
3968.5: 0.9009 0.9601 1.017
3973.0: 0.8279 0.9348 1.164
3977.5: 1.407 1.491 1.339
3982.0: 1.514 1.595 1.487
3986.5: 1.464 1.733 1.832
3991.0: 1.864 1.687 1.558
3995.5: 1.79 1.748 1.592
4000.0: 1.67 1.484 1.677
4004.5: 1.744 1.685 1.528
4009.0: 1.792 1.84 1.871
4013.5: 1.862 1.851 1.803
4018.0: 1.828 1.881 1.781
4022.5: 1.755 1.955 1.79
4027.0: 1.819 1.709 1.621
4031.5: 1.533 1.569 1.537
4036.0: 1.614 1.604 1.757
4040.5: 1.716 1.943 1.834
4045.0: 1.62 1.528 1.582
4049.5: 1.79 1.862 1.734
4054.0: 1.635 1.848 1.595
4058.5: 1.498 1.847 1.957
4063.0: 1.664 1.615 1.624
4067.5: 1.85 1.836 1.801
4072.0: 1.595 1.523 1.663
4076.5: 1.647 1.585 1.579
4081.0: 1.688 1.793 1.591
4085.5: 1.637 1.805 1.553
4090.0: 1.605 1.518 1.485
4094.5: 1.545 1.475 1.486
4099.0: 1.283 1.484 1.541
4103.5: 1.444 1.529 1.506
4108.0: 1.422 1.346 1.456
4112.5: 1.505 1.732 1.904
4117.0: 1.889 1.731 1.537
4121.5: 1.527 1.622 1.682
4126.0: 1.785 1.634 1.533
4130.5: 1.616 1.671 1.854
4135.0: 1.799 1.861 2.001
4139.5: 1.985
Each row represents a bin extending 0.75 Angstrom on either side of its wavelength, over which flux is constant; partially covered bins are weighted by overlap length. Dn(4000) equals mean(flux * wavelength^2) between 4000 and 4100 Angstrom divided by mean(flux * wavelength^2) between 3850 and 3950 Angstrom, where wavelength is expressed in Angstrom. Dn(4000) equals 1.31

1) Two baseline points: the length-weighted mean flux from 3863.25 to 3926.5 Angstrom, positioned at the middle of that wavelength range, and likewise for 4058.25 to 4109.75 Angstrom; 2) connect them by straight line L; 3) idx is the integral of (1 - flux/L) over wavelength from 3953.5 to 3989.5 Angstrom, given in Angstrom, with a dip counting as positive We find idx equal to 5.2 Angstrom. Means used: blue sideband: 1.43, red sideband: 1.6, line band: 1.28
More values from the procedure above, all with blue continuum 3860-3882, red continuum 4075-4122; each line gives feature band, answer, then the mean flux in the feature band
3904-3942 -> 1.8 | 1.41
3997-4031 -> -4.9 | 1.75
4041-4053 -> -1.5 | 1.74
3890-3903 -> 1.4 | 1.31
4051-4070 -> -2.1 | 1.73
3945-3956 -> -0.5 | 1.57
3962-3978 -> 5.0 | 1.04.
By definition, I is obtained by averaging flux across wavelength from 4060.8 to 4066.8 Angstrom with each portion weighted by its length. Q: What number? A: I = 1.71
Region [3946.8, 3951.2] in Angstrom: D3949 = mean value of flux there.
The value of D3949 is 1.63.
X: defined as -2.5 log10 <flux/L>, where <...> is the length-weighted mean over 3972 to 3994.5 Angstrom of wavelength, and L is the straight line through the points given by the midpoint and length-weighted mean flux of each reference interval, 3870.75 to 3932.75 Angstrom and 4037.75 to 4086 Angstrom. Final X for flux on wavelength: 0.07 mag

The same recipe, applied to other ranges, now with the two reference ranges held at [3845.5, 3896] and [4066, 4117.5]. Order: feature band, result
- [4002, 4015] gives -0.169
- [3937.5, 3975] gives 0.106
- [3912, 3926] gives -0.173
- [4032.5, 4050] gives -0.093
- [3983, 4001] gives -0.130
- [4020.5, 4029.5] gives -0.184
